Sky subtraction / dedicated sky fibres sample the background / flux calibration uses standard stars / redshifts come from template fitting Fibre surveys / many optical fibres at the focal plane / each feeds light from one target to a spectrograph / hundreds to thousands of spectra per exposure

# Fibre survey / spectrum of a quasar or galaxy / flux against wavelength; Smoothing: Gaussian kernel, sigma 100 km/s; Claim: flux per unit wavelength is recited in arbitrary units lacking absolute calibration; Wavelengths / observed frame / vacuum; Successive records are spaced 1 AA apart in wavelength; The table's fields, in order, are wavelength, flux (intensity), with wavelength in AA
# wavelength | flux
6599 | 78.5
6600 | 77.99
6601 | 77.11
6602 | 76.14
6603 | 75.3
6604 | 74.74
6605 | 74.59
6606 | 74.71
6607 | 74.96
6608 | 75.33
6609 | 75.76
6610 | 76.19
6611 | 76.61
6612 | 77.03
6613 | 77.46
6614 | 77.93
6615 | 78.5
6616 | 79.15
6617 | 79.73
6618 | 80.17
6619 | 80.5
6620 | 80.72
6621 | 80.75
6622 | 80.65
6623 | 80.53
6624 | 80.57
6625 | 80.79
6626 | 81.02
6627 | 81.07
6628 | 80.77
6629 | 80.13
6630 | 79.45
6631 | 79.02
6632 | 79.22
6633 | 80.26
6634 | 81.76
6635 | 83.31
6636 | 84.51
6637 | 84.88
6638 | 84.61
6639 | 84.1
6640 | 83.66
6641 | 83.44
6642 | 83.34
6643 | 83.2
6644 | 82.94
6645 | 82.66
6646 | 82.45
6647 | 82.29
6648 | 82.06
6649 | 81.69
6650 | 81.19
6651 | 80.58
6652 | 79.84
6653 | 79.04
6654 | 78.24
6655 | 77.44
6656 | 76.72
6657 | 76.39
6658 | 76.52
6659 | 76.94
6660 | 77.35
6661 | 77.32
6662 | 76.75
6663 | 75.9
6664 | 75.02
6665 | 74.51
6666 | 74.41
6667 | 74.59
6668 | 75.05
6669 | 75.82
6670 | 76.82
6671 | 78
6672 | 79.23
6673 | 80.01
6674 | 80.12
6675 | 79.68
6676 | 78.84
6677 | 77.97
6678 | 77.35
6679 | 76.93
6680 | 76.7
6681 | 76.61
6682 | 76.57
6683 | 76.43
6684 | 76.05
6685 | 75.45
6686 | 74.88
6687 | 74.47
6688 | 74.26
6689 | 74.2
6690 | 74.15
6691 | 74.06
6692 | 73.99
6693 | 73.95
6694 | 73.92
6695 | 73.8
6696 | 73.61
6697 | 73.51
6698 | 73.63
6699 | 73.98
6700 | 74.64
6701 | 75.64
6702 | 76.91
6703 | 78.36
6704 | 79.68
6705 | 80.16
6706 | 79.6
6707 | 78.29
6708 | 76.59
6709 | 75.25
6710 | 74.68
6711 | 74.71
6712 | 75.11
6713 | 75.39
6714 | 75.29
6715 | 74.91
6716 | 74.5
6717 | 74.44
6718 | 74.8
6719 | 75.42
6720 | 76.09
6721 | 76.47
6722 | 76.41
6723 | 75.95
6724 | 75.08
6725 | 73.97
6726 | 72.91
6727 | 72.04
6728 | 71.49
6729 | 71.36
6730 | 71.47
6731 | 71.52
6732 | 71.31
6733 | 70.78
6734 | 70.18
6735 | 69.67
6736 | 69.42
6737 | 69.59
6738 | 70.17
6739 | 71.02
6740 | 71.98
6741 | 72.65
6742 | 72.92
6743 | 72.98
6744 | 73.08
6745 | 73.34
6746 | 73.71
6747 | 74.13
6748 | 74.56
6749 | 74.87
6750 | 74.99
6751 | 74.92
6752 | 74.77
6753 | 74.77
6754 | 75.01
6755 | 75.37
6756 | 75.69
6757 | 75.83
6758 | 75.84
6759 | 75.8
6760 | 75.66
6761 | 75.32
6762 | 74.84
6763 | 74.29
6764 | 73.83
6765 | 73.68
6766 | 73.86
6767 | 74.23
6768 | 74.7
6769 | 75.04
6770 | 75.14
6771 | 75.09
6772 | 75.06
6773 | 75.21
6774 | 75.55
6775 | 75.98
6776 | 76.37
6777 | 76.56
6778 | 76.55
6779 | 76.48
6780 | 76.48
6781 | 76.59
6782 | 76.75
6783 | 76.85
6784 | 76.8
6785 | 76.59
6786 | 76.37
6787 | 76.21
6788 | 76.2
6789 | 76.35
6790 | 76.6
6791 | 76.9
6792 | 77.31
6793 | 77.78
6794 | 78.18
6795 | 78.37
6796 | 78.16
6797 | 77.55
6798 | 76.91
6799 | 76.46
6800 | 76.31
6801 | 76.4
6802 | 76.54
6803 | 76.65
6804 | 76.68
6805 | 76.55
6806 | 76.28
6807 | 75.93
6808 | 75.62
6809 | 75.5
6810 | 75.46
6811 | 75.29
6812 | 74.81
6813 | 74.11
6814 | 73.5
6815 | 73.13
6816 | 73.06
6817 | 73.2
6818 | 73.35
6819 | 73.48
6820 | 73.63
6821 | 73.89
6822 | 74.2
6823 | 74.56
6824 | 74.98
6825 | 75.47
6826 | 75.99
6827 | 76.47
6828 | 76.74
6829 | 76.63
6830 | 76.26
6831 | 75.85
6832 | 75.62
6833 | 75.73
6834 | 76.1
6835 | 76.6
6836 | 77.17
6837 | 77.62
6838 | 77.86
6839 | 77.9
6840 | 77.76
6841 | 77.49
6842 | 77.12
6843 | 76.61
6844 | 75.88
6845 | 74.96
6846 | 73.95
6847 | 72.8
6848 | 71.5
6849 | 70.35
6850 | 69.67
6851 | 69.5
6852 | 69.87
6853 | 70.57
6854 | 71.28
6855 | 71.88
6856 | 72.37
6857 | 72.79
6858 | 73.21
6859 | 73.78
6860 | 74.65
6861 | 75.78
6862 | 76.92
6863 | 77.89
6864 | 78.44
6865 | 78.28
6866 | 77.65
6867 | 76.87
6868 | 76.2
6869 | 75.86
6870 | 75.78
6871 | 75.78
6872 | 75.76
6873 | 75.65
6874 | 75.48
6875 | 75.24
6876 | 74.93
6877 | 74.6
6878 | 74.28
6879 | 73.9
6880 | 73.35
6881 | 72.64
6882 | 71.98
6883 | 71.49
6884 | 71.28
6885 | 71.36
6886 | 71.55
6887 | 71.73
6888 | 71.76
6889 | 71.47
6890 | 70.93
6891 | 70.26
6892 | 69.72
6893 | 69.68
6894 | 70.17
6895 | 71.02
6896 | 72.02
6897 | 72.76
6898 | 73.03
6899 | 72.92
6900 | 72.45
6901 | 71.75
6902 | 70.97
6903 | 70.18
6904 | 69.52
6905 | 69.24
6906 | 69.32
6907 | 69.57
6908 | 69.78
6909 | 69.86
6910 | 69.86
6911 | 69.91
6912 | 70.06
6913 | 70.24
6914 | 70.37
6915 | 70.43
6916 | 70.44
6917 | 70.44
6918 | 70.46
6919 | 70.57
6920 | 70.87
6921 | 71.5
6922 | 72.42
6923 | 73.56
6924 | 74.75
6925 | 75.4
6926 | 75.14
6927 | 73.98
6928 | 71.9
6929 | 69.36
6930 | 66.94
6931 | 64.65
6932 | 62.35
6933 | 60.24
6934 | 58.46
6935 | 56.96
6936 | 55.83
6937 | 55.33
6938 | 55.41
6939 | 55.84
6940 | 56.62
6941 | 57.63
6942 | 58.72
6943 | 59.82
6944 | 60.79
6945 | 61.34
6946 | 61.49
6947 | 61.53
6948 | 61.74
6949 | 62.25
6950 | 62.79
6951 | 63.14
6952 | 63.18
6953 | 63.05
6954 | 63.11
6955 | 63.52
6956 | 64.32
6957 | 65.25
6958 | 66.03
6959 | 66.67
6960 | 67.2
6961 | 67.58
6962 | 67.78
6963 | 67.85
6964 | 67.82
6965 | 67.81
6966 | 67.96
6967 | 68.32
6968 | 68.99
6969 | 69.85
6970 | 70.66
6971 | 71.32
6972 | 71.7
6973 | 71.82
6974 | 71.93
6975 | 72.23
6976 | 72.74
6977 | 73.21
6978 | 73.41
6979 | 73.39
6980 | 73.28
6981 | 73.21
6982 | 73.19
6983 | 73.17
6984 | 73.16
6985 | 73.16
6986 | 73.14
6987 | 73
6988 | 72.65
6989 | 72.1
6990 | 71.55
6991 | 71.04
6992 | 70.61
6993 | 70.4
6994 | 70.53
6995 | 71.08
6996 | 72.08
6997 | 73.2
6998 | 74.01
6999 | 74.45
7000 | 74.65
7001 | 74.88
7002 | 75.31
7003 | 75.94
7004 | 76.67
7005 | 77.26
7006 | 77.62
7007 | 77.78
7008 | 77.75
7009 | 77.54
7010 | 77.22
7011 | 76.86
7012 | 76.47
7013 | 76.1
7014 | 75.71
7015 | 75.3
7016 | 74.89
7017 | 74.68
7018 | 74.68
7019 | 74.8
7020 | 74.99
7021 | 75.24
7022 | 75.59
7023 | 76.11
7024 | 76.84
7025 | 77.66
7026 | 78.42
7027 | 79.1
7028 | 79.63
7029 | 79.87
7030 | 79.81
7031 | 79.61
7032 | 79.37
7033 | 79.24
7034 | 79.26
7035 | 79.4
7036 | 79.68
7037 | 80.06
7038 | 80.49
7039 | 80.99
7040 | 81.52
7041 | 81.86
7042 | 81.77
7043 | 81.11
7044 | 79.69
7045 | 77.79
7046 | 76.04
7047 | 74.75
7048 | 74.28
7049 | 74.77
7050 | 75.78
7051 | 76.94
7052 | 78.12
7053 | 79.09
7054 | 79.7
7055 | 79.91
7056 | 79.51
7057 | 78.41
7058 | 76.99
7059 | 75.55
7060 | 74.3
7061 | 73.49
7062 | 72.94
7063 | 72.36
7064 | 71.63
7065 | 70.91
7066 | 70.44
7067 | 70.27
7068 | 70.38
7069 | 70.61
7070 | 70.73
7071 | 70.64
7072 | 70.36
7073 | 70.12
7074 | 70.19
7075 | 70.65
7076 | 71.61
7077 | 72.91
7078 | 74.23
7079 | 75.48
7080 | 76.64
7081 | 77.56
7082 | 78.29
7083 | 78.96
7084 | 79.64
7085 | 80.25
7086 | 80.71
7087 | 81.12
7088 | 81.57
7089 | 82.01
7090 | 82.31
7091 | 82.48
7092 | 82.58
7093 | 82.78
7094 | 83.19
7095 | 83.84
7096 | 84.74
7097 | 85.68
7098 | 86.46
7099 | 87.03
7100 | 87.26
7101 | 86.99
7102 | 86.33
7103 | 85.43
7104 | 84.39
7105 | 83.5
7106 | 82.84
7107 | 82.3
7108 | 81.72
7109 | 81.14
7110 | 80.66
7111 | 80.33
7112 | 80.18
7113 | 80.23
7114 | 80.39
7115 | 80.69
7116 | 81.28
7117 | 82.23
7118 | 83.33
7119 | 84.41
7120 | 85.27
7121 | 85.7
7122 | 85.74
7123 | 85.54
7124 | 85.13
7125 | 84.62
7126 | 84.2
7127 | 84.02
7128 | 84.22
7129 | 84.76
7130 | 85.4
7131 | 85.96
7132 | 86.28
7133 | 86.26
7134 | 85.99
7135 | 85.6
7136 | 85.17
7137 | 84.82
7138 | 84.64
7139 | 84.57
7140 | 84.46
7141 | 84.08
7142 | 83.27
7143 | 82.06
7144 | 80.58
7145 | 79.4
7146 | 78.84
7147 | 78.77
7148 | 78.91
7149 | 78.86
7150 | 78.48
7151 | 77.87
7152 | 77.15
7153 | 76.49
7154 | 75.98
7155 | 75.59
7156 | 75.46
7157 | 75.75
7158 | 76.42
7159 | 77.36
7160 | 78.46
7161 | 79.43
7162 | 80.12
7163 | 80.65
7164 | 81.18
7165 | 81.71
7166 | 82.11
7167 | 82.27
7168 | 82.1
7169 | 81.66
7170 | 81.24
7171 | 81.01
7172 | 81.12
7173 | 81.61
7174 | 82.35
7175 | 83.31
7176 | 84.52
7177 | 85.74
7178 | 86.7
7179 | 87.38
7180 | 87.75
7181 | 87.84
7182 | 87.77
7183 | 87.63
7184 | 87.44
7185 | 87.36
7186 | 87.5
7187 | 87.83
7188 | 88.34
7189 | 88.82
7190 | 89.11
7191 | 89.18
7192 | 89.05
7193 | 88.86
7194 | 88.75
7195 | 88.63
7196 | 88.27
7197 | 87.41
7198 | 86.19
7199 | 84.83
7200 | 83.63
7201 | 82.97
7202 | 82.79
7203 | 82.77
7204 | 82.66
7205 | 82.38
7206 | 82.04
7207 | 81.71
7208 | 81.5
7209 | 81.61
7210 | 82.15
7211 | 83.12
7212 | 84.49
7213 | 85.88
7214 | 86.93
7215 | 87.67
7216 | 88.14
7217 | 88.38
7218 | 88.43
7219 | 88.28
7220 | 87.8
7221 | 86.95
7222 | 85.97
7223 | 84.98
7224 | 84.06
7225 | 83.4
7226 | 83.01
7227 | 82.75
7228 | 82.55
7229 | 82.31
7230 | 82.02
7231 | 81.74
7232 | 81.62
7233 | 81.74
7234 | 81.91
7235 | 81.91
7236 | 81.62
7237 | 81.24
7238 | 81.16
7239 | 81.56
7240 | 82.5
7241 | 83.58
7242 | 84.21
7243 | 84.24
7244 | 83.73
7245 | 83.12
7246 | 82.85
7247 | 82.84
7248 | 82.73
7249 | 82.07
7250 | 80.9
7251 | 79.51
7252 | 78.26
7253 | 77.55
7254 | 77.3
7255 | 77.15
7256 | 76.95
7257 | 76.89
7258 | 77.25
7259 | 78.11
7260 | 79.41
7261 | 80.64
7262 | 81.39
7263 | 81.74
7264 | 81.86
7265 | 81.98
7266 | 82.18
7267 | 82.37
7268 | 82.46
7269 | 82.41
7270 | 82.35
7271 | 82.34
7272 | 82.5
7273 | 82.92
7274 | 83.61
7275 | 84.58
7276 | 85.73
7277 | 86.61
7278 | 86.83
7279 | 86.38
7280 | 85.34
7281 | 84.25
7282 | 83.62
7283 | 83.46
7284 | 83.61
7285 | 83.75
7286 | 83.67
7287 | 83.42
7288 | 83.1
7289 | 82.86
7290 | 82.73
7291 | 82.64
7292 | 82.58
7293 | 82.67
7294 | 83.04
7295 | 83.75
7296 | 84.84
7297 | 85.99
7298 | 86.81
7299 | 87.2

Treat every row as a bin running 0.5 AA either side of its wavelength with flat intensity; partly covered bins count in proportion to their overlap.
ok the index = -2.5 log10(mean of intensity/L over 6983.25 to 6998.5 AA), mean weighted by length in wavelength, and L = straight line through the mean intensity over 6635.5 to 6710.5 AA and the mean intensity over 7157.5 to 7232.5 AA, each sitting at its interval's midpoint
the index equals 0.14 mag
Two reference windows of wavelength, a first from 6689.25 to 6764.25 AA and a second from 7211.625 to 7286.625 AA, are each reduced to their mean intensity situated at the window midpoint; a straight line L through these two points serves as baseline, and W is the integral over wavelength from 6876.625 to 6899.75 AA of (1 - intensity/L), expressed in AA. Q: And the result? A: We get 1.52 AA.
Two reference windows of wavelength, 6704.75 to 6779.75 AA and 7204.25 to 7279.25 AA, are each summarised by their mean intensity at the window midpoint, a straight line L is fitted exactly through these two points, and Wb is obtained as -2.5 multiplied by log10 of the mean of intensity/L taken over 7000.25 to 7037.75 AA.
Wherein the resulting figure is 0.024 mag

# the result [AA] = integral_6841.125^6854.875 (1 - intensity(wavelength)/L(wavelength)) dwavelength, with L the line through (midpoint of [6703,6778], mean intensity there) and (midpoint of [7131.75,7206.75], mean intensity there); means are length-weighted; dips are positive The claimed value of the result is 0.7 AA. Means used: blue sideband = 74.4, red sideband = 83.2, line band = 72.7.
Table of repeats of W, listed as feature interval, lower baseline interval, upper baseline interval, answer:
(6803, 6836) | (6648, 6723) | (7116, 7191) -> 1.32 AA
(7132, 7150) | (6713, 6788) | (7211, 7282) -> -0.37 AA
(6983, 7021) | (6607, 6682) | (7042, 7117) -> 2.00 AA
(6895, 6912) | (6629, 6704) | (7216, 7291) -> 1.94 AA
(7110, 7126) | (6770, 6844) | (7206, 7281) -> -0.42 AA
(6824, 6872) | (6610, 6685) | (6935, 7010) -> -1.59 AA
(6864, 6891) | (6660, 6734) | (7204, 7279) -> 1.31 AA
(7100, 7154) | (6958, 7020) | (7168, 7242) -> -1.63 AA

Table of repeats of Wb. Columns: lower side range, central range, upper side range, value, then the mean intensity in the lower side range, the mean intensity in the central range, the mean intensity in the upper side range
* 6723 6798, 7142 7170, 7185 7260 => 0.043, 74.6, 79.1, 83.7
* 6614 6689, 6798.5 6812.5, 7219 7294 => 0.055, 79.1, 76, 82.5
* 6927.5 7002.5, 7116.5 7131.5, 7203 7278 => -0.115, 67.4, 84.7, 82.7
